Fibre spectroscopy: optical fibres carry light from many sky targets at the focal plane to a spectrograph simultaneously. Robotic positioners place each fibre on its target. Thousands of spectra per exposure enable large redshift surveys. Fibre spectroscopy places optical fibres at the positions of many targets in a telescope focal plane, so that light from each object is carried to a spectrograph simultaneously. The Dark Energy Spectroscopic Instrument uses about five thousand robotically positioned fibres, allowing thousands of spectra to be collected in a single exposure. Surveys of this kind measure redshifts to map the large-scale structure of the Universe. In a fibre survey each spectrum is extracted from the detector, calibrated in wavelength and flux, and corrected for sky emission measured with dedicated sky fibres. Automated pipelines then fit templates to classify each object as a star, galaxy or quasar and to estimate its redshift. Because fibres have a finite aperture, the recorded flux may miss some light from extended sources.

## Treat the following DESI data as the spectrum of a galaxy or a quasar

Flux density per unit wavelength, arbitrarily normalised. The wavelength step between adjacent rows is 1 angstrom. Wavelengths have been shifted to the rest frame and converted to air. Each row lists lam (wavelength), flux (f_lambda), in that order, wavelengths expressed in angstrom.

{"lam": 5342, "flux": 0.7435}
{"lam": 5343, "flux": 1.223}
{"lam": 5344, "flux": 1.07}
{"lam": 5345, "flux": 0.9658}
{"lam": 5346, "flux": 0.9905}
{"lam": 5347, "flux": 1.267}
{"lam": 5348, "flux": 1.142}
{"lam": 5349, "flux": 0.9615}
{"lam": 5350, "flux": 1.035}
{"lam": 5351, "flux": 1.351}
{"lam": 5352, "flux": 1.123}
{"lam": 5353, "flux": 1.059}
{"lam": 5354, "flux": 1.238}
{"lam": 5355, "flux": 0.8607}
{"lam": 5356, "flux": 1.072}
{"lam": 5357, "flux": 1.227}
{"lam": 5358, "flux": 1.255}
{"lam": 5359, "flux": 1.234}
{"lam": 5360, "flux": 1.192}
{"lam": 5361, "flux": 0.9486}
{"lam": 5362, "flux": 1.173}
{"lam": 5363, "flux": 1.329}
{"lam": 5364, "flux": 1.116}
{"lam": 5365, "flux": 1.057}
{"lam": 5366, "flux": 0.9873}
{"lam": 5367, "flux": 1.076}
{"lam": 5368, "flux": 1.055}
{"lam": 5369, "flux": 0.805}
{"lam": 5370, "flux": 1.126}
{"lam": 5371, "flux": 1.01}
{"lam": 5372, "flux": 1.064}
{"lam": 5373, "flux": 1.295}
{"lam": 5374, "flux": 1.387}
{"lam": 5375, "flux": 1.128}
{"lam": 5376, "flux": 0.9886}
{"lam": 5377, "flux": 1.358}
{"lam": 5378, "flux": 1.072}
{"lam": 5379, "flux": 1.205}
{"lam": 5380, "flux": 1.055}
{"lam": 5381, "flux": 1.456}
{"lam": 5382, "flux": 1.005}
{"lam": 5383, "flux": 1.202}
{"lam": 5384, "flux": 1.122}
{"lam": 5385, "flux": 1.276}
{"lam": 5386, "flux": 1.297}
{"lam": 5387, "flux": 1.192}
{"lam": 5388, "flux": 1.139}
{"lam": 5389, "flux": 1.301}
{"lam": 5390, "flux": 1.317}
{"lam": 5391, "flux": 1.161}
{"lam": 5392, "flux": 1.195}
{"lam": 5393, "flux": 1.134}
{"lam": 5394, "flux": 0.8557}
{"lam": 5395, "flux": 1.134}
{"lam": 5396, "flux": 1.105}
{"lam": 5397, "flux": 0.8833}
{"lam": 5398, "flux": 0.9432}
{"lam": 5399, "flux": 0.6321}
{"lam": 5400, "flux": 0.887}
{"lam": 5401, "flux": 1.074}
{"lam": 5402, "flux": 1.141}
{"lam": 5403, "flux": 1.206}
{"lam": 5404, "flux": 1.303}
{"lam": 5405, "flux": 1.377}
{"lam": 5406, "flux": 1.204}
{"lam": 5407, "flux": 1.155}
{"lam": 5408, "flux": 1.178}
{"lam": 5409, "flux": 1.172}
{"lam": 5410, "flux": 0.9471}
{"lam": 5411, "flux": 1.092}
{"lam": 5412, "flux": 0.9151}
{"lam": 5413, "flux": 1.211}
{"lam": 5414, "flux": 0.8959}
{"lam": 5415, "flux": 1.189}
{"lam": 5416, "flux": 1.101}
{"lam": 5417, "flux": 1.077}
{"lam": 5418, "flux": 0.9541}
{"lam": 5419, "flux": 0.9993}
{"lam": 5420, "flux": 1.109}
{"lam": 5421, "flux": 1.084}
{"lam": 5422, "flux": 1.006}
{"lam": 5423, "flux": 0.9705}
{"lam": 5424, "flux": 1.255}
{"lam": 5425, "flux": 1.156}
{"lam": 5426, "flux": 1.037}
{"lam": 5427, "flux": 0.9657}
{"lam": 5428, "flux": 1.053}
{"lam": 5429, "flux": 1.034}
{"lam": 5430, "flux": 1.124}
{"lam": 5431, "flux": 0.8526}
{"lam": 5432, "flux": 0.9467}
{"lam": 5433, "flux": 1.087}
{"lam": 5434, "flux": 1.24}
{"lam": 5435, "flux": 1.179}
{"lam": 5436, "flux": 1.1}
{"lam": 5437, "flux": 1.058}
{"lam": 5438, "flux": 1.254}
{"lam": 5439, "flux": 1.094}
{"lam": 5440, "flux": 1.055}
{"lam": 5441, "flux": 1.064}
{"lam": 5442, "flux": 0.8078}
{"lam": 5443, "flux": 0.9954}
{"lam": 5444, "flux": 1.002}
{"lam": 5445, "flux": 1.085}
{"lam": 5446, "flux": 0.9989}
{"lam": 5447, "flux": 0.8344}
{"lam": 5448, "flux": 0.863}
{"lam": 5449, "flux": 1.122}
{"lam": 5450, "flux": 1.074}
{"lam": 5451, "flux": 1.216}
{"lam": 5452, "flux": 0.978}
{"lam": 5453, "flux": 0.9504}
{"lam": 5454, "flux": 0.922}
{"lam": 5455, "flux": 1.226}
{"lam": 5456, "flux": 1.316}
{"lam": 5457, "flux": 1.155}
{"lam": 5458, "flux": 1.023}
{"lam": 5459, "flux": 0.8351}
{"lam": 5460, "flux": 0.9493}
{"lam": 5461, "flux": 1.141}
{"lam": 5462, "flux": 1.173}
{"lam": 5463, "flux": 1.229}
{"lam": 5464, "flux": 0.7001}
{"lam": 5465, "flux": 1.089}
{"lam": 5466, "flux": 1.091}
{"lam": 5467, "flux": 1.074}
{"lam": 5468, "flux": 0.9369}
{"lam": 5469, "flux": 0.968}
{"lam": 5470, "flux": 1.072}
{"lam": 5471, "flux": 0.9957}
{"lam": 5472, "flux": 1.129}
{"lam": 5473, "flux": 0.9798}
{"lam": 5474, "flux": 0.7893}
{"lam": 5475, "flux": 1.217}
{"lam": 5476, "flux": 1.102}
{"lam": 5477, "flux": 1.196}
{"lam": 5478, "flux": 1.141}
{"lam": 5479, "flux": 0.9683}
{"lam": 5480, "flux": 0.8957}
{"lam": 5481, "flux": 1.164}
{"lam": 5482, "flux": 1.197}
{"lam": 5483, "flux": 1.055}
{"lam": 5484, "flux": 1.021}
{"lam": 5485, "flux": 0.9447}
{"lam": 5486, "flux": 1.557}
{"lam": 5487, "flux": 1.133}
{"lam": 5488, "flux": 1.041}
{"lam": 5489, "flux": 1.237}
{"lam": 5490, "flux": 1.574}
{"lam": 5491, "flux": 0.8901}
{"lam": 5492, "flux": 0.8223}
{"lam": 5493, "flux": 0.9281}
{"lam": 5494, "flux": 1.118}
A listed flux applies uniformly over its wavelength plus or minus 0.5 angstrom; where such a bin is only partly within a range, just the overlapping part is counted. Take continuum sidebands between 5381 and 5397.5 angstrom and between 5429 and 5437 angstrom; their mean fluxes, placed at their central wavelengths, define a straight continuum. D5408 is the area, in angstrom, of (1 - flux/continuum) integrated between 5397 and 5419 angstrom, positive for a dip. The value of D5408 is 0.9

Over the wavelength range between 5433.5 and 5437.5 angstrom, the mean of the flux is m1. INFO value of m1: 1.14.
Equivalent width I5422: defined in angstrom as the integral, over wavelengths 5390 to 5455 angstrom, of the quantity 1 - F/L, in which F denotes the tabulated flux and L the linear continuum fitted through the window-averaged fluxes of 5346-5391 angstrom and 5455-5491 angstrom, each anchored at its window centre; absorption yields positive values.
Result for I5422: 3.2 angstrom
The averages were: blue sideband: 1.15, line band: 1.06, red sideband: 1.09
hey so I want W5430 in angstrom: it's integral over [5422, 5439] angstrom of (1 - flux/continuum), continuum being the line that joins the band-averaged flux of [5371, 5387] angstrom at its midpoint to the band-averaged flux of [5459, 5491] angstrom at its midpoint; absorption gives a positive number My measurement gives 0.77 angstrom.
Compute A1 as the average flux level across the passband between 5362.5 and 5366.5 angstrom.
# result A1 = 1.12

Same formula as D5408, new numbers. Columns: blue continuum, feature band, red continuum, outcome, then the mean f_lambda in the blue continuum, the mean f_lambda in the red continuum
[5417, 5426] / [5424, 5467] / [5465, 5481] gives 0.1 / 1.07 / 1.04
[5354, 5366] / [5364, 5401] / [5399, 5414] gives 0.4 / 1.13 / 1.11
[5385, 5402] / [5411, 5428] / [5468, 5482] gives 0.2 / 1.09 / 1.05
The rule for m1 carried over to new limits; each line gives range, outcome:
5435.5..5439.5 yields 1.13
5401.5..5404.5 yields 1.22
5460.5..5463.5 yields 1.18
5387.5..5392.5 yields 1.22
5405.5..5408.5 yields 1.18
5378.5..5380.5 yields 1.13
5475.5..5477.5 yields 1.15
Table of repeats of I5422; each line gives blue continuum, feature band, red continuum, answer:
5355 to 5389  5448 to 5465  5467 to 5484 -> 0.2 angstrom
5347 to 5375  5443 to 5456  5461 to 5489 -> 0.6 angstrom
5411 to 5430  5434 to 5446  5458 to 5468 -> -0.3 angstrom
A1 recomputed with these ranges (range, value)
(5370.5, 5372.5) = 1.04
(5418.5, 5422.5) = 1.05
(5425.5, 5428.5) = 1.02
